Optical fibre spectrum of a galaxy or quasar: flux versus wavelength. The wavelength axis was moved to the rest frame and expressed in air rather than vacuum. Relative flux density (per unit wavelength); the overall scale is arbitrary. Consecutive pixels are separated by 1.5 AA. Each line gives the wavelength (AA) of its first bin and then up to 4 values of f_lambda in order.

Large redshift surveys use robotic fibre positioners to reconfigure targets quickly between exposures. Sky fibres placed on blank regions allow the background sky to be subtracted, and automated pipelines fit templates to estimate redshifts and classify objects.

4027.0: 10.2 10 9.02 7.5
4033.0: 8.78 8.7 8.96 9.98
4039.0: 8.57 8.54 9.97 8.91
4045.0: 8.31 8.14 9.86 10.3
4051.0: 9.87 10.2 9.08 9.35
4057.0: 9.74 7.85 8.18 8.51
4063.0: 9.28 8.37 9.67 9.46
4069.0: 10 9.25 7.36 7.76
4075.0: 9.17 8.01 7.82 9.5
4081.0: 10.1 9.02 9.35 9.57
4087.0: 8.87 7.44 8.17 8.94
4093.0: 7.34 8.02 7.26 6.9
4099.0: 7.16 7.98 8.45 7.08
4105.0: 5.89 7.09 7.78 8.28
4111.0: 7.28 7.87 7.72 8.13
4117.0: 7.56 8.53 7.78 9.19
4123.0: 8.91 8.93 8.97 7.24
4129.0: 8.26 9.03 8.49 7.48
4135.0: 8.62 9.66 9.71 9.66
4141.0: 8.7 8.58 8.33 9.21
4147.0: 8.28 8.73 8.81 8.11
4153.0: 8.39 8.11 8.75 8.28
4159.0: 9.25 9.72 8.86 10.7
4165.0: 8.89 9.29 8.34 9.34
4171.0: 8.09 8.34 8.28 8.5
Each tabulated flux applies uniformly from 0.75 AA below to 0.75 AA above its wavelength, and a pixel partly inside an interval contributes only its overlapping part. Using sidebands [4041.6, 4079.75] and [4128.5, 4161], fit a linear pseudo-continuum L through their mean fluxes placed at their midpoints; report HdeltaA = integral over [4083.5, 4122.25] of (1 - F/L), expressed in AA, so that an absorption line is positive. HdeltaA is 4.2 AA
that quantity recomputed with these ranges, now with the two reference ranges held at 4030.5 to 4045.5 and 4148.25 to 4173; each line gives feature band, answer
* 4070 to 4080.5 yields 0.48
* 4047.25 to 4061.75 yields -0.80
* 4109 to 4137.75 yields 1.61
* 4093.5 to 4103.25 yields 1.37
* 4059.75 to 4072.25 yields -0.22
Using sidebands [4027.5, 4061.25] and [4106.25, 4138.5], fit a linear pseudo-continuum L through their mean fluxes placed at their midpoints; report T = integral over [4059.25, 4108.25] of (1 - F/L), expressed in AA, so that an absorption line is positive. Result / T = 2.1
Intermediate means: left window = 9.08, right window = 8.3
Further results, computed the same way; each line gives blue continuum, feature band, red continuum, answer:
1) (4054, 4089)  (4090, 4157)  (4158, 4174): 5.6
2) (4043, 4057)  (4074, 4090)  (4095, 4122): -0.8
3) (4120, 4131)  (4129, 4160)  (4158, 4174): 0.3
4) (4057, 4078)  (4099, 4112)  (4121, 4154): 1.8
